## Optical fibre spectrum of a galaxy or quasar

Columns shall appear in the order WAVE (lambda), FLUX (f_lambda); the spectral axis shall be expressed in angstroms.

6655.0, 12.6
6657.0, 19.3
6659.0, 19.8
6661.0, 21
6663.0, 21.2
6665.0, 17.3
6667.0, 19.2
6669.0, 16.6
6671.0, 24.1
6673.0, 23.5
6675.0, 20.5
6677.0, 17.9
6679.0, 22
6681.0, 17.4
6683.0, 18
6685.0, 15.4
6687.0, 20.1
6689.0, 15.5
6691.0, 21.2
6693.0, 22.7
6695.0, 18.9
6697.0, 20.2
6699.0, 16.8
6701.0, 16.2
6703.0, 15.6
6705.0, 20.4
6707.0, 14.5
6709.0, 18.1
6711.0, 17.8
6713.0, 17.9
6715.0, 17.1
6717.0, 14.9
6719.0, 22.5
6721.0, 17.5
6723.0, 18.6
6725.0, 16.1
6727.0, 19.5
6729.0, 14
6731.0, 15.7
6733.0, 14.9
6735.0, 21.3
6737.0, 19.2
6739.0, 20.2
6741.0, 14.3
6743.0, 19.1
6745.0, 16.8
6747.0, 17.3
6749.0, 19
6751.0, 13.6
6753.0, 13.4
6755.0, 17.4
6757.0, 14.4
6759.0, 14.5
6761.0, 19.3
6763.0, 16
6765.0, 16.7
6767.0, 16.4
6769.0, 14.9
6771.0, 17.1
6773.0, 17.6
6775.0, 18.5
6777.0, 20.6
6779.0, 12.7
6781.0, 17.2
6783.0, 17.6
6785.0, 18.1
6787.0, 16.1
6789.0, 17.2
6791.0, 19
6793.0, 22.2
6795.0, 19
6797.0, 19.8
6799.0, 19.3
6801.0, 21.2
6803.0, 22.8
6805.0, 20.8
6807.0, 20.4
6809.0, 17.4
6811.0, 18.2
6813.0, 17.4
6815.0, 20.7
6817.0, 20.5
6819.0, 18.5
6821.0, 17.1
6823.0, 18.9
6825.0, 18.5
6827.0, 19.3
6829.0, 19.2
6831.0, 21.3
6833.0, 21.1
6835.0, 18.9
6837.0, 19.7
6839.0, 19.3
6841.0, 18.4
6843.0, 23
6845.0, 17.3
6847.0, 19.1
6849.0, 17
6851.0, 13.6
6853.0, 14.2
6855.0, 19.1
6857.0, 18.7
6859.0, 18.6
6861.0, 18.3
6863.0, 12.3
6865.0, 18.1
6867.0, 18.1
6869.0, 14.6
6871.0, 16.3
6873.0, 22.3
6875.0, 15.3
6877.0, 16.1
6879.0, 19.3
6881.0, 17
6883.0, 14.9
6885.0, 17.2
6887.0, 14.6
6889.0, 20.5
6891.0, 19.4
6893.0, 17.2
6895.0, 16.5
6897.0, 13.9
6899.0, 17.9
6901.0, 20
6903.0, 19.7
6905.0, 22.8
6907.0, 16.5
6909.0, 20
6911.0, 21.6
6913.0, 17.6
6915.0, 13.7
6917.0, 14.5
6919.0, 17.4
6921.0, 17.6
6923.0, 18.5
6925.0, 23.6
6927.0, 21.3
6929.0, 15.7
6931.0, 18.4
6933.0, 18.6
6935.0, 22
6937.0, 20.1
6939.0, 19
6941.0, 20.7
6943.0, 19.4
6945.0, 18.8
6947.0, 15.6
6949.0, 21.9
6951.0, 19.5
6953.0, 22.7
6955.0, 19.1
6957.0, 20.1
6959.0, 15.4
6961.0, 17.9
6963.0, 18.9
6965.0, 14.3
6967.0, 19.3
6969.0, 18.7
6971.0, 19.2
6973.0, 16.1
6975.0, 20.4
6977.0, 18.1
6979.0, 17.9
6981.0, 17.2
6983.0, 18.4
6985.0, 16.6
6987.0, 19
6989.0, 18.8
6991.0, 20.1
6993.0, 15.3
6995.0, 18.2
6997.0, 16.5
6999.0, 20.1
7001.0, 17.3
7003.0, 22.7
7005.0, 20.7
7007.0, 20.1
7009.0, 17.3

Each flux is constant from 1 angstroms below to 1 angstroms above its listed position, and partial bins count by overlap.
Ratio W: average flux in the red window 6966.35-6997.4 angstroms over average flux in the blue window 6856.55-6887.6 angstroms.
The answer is 1.1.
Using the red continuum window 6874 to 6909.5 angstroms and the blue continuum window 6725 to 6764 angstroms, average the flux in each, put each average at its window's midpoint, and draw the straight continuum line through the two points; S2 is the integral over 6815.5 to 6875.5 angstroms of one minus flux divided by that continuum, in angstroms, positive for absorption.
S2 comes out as -3.0 angstroms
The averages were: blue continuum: 16.8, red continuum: 17.7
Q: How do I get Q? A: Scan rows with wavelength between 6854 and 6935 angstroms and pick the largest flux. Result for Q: 23.6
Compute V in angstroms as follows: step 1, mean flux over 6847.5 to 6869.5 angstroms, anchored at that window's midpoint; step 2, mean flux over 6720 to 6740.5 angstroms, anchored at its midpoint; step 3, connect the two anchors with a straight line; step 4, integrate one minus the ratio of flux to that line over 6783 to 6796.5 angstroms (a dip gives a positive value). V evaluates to -1.1 angstroms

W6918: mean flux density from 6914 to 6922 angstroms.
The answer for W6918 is 15.8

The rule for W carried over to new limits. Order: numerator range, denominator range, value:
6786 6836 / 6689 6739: 1.08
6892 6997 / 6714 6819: 1.04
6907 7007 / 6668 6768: 1.05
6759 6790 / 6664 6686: 0.88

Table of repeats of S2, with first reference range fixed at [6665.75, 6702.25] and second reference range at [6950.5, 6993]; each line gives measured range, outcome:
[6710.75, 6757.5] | 4.5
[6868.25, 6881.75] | 1.0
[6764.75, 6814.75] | 1.3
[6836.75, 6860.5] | 0.8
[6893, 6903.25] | 0.6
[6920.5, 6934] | -0.5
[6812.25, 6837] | -0.7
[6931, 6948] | -0.7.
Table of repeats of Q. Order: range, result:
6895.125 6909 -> 22.8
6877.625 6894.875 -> 20.5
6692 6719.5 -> 22.7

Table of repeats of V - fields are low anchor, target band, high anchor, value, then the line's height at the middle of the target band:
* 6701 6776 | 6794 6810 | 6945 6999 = -2.5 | 17.4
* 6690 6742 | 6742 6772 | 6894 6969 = 2.8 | 18.1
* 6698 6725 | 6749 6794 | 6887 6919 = 1.9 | 17.6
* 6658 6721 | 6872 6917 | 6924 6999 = 2.2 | 18.8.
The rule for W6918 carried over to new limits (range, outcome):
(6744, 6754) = 16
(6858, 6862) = 18.5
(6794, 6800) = 19.4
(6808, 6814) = 17.7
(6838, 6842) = 18.9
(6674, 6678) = 19.2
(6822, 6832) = 19.4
